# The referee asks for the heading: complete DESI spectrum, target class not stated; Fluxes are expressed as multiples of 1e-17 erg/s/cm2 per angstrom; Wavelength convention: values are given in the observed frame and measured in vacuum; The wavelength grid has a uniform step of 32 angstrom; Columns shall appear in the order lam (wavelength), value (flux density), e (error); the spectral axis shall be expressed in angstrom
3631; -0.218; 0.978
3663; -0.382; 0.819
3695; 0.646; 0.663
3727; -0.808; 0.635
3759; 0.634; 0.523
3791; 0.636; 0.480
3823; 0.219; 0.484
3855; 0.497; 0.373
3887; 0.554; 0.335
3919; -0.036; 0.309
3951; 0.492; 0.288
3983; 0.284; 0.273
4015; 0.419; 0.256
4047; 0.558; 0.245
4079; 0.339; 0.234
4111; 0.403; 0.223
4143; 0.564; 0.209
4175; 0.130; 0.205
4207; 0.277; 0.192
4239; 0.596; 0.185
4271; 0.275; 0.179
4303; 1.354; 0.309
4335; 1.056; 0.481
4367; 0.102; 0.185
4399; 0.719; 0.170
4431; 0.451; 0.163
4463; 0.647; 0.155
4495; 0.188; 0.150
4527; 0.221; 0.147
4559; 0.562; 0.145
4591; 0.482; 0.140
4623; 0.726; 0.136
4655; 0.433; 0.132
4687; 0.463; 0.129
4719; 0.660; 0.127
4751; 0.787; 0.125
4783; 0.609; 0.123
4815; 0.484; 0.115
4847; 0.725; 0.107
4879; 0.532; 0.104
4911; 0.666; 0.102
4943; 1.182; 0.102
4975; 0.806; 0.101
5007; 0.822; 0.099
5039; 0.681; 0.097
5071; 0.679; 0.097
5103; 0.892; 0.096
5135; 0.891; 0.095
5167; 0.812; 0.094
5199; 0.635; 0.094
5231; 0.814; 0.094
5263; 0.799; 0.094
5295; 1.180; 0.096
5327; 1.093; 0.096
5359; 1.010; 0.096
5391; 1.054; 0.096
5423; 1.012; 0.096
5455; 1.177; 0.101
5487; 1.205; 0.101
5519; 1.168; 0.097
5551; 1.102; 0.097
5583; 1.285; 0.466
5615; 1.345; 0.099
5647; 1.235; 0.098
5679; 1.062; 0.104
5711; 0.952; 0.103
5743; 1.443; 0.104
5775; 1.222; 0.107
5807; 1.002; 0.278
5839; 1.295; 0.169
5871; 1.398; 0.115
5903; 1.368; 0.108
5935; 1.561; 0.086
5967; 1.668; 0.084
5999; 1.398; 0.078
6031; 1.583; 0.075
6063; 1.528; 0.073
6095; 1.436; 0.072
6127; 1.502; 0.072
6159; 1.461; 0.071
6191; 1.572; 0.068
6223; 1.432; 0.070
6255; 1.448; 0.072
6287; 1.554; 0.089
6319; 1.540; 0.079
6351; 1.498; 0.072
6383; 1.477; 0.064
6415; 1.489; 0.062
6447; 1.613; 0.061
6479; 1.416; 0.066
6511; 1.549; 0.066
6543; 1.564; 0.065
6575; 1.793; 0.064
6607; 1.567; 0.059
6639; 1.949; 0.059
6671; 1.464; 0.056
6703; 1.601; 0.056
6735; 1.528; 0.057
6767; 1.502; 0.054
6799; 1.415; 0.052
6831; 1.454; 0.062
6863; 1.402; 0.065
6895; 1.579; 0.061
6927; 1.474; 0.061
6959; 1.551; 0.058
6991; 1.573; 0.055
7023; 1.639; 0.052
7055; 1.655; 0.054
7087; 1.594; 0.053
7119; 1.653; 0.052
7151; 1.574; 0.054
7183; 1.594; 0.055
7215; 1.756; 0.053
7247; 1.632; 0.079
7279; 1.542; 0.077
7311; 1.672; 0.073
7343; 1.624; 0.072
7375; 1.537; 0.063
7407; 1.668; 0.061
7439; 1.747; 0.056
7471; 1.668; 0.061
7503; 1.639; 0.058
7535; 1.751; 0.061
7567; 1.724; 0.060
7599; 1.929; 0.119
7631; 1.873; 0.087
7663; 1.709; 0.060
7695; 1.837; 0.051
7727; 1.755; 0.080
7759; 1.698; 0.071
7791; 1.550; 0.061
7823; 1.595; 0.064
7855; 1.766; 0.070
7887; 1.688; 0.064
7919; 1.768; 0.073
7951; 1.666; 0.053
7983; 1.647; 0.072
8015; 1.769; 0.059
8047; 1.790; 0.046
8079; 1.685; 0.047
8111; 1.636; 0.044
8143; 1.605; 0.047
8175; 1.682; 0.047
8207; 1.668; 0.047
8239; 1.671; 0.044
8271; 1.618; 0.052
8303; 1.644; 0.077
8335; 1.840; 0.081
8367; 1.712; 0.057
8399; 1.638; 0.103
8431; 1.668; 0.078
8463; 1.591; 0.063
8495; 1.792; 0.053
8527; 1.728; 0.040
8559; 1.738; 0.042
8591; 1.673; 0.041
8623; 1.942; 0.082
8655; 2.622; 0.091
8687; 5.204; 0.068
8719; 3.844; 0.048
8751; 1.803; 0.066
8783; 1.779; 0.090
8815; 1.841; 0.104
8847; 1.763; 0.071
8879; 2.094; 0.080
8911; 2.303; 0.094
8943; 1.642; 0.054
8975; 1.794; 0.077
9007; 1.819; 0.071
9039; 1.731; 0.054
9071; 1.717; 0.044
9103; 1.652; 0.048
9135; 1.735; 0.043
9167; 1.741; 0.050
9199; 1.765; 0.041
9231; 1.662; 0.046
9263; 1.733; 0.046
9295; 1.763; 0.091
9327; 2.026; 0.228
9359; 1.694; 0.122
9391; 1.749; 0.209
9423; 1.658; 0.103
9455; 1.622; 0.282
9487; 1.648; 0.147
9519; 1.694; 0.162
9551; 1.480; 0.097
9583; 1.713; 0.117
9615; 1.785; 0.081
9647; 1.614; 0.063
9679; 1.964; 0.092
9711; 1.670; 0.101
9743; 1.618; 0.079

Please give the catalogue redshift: 0.32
